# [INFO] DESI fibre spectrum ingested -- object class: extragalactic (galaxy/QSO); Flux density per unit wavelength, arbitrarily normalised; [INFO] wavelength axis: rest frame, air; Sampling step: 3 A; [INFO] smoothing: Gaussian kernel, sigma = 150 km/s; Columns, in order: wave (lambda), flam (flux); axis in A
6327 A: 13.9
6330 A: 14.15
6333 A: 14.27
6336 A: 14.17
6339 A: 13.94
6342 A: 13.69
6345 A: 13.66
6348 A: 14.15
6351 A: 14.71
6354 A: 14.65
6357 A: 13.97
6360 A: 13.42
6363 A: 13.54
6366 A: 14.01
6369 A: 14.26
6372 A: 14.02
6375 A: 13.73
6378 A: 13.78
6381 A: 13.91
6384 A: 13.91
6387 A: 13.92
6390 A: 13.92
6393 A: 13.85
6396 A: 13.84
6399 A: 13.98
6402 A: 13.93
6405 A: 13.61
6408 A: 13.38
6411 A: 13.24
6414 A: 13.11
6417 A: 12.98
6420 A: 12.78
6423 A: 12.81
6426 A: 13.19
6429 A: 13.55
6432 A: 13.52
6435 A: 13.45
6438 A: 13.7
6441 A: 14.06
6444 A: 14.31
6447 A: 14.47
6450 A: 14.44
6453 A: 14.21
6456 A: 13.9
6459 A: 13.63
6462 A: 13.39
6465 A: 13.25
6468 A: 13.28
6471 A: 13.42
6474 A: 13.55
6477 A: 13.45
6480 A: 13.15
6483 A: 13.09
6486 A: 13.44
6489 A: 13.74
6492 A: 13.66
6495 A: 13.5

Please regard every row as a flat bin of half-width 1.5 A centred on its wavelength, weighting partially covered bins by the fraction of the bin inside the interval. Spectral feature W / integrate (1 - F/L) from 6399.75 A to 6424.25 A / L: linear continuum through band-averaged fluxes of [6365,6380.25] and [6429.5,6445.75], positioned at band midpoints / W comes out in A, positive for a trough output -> 1.1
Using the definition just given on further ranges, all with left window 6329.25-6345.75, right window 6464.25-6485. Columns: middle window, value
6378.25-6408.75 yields -0.27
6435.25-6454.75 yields -0.99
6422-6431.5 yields 0.22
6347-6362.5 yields -0.26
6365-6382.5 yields -0.18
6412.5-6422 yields 0.45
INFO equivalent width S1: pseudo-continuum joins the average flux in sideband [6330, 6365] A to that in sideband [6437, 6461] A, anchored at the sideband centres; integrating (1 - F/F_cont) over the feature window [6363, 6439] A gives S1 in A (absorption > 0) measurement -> 2.38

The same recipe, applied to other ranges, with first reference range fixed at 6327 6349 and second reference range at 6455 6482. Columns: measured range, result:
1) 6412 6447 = 0.4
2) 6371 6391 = -0.1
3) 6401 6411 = 0.1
